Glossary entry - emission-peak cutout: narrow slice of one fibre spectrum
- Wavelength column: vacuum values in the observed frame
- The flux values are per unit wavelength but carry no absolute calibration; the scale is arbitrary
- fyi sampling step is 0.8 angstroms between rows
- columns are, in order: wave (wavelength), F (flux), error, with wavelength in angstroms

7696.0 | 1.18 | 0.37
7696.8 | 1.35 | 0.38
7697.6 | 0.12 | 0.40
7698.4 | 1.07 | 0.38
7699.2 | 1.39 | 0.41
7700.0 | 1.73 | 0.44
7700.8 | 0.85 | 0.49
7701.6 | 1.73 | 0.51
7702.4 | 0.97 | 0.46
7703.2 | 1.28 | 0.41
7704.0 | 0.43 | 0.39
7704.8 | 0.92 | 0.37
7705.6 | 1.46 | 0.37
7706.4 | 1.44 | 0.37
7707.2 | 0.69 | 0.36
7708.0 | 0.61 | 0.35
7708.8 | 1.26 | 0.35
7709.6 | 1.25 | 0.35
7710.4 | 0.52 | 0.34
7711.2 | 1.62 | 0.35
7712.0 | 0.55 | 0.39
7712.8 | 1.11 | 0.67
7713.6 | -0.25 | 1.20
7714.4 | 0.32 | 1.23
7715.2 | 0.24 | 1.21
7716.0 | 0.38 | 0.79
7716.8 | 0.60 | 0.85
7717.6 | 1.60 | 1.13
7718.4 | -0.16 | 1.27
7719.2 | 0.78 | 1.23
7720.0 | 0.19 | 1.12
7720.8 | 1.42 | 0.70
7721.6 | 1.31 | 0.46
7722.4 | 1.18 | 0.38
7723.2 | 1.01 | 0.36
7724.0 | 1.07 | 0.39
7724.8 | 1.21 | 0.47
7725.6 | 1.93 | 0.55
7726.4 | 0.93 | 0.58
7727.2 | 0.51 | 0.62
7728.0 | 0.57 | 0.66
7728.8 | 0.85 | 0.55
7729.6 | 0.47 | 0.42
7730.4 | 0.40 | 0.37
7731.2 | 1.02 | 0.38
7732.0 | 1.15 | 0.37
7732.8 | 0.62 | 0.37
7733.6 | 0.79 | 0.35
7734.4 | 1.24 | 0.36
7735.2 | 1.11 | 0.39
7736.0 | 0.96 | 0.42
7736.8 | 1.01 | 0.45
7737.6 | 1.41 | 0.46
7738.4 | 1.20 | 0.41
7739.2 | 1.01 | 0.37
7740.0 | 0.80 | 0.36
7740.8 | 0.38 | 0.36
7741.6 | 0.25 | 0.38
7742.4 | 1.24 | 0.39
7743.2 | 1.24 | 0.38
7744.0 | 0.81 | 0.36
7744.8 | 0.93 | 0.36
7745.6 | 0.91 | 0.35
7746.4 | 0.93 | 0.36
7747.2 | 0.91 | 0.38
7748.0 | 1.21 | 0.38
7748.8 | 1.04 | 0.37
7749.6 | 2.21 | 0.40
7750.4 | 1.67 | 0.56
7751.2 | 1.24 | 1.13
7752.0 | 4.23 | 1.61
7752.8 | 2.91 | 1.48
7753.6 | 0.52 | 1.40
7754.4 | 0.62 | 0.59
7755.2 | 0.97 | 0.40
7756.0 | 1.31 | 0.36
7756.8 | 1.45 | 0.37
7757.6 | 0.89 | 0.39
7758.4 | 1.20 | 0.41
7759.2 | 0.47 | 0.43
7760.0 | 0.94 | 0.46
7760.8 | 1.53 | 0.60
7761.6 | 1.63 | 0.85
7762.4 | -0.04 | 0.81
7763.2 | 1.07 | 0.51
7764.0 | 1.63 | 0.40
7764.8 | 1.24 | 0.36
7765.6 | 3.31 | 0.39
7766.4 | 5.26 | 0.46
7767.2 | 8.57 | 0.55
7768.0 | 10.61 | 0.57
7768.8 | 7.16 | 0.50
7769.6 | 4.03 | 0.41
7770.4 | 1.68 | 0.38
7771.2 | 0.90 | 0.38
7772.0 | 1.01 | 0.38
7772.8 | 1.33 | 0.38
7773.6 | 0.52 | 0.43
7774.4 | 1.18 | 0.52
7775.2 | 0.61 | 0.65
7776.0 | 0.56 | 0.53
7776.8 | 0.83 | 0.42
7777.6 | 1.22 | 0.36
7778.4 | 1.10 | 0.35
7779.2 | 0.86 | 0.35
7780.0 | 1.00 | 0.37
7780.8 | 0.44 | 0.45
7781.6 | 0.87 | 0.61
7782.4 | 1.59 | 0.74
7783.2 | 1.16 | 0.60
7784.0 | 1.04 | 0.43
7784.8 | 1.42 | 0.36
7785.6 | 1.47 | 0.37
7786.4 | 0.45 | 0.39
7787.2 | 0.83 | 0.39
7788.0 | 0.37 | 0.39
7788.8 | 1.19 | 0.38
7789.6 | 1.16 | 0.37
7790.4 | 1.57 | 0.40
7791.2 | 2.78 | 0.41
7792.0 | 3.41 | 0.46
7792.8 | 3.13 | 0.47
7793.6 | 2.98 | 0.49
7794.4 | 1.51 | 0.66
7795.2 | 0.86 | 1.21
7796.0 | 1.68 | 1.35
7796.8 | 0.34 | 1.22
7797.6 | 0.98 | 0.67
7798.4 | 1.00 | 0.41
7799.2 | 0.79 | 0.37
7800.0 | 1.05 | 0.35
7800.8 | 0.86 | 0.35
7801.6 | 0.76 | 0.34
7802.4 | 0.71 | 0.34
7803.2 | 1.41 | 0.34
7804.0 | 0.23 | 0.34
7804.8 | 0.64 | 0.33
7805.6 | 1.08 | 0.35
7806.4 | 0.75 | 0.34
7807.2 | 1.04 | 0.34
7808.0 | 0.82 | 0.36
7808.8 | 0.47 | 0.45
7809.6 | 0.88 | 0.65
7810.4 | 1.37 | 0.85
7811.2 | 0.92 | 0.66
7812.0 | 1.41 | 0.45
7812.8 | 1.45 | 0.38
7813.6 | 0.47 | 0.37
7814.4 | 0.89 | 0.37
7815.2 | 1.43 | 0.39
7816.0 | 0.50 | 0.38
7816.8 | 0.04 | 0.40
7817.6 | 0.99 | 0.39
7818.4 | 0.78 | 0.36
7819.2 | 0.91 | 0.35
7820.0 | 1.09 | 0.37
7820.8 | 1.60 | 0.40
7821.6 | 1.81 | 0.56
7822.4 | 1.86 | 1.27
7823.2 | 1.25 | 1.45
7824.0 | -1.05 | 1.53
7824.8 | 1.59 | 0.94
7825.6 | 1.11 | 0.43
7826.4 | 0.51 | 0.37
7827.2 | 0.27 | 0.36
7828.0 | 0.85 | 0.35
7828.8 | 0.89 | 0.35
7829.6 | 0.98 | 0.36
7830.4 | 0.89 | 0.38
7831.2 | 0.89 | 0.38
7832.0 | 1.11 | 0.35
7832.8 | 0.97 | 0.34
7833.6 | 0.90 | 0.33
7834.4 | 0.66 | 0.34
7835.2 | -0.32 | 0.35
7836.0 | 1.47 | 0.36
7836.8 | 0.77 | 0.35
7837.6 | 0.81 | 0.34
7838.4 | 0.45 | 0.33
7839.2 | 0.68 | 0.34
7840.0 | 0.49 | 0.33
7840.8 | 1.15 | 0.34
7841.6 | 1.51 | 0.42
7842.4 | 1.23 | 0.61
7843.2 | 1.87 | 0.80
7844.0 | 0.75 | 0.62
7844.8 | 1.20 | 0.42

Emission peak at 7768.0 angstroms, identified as H-alpha 6563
